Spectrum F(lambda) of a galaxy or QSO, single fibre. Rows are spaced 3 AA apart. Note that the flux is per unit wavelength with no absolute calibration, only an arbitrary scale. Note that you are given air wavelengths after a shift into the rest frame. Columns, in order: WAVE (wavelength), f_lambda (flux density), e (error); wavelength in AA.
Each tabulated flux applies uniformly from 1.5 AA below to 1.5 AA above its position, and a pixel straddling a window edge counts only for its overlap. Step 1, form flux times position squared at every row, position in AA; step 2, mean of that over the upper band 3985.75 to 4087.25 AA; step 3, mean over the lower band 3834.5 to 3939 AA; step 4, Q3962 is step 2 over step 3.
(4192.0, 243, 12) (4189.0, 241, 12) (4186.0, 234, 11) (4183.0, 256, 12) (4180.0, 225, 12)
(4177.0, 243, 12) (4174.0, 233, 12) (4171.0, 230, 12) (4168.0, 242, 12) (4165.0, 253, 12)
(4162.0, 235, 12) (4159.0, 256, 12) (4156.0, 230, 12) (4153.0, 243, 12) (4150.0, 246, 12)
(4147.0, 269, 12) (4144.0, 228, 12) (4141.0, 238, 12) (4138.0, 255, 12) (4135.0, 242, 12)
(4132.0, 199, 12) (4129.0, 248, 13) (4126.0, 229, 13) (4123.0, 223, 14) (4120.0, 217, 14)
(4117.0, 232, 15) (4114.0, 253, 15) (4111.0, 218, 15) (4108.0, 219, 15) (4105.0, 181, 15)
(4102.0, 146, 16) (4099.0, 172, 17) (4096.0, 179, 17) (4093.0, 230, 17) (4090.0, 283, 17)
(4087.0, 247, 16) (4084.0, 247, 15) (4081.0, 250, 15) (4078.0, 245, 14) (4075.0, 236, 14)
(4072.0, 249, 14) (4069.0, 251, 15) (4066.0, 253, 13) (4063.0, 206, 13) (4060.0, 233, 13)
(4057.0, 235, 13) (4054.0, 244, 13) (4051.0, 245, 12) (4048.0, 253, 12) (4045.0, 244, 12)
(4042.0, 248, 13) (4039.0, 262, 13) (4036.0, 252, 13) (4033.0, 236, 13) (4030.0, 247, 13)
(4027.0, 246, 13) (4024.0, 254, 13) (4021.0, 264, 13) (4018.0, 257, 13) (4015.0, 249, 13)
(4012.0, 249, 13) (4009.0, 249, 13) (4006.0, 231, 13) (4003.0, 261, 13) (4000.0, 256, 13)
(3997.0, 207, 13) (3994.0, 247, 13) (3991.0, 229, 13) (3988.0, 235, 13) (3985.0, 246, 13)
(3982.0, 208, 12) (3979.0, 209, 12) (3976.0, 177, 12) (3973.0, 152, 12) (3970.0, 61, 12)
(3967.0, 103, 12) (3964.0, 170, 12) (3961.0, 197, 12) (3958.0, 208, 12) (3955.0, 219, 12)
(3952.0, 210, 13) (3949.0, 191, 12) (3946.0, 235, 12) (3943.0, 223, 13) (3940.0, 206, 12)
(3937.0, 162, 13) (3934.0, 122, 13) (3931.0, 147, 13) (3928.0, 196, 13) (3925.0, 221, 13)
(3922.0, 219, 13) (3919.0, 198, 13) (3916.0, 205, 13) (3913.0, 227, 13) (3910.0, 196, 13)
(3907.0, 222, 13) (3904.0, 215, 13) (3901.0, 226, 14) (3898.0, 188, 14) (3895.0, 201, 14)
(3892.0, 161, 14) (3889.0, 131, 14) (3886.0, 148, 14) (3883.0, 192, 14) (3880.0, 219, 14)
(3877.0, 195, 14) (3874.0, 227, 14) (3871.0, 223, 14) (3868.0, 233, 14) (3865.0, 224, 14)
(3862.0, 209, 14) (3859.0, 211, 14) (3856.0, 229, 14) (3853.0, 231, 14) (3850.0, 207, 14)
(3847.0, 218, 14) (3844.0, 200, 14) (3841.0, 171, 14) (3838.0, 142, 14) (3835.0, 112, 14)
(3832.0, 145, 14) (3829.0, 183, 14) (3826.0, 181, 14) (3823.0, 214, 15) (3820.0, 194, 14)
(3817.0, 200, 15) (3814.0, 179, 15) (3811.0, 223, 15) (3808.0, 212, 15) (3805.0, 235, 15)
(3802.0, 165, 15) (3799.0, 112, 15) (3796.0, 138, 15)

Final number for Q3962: 1.3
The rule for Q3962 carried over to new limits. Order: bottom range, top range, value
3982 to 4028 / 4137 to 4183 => 1.07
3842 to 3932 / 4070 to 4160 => 1.27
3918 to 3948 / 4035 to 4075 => 1.34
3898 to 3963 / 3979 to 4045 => 1.26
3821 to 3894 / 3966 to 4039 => 1.26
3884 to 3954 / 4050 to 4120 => 1.28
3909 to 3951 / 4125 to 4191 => 1.37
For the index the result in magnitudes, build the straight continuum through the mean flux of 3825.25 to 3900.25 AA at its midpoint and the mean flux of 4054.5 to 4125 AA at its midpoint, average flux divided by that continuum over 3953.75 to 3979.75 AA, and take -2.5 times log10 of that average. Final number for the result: 0.25 mag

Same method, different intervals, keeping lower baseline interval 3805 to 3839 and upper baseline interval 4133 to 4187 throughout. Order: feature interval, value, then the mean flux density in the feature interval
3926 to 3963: 0.06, 193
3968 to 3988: 0.18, 178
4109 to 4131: 0.02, 230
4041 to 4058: -0.10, 245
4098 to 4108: 0.31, 174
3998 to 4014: -0.15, 248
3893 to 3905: -0.05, 205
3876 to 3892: 0.11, 175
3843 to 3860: -0.15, 217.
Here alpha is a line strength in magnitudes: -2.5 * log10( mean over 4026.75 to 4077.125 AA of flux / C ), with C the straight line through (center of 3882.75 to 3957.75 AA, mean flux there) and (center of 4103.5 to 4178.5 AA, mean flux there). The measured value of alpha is -0.12 mag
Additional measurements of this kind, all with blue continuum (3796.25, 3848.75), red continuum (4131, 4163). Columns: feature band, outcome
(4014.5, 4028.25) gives -0.17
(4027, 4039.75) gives -0.13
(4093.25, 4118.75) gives 0.16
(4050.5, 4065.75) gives -0.04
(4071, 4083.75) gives -0.08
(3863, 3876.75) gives -0.18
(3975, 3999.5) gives -0.05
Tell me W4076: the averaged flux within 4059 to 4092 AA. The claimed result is 245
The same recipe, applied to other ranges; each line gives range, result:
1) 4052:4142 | 229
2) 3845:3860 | 219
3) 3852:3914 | 205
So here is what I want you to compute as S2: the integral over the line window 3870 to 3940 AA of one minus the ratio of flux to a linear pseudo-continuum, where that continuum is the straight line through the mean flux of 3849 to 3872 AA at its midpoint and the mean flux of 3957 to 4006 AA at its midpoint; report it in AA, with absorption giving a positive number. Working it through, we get 6.5 AA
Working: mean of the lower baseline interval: 221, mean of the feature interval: 193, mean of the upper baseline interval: 199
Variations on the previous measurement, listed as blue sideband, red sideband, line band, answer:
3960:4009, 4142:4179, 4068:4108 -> 0.2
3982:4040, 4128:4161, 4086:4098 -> 0.5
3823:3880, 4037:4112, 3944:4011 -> 3.7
